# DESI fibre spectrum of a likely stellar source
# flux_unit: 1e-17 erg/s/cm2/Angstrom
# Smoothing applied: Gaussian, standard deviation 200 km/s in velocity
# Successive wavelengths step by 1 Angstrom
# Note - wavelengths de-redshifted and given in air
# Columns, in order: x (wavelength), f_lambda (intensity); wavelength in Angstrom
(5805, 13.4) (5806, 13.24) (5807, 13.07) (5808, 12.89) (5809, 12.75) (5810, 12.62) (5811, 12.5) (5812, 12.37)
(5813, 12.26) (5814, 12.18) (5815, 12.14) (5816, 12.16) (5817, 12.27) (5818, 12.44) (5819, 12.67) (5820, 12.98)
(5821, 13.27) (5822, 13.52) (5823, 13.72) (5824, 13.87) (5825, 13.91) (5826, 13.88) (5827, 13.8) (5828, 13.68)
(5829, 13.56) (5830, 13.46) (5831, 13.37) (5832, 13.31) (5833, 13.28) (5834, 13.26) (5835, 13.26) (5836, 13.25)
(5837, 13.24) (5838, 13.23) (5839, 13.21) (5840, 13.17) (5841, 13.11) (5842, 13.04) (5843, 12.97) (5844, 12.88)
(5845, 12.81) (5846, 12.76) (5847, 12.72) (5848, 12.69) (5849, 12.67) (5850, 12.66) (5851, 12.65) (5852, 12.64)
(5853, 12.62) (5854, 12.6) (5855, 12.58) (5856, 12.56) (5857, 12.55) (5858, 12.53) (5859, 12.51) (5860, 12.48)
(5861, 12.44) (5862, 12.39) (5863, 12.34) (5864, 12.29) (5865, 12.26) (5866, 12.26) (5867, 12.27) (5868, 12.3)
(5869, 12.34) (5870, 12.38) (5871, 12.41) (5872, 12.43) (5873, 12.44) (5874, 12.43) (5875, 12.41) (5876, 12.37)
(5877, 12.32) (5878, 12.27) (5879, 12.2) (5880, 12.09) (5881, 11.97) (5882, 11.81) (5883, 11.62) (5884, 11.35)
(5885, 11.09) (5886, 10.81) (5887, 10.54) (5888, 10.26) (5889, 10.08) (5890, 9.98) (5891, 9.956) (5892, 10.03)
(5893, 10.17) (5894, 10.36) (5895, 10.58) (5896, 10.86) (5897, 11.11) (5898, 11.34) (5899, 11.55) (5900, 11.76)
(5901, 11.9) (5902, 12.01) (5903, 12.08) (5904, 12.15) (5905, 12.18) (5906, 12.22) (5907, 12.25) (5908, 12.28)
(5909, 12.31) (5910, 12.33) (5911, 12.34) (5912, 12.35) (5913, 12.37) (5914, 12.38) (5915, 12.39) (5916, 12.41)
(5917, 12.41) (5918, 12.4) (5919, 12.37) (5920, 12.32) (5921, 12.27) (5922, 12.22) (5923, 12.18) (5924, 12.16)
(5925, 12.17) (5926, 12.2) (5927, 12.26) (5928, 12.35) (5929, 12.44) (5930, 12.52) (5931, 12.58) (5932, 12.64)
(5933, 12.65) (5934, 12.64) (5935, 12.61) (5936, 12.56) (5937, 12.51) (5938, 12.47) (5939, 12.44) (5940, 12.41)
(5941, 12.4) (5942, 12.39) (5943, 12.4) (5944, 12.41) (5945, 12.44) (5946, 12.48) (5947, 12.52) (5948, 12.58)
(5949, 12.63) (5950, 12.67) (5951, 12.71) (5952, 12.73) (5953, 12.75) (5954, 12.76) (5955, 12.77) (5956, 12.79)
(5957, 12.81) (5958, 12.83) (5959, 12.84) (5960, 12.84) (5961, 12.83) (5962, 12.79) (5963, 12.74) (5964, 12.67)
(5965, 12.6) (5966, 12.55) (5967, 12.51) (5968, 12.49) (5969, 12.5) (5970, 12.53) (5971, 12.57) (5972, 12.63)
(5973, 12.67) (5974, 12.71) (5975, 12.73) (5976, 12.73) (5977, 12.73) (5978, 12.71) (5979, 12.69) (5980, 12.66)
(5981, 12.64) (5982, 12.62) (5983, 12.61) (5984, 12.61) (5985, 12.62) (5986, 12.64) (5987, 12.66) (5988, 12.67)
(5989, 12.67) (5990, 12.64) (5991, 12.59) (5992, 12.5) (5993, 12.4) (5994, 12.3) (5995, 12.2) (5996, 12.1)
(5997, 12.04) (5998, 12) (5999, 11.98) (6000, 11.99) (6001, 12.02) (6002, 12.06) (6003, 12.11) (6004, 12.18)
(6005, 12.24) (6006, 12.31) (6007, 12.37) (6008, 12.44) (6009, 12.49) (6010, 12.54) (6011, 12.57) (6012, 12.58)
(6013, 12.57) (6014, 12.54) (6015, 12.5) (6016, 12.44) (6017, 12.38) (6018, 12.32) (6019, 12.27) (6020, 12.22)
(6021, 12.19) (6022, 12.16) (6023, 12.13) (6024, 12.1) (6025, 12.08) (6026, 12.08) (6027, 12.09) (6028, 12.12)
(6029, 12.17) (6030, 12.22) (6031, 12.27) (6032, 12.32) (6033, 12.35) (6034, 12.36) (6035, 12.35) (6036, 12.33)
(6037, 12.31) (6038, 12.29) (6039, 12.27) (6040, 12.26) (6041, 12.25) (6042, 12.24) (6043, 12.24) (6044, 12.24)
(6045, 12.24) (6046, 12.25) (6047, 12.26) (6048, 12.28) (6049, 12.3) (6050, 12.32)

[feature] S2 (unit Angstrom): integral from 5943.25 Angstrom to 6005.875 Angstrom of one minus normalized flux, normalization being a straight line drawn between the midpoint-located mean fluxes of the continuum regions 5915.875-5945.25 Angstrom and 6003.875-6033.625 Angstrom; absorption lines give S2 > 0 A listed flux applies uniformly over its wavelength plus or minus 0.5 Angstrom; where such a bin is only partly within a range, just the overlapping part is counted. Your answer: -0.9 Angstrom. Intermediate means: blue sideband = 12.4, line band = 12.5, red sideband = 12.3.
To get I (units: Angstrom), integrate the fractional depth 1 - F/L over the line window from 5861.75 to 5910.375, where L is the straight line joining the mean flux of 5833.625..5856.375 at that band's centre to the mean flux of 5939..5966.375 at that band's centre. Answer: 4.20 Angstrom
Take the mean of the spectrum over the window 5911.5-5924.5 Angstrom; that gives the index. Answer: 12.3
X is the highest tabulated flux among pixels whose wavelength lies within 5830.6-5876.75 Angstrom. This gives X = 13.37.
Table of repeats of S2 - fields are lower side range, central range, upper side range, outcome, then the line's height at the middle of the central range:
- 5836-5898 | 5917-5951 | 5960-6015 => -0.36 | 12.3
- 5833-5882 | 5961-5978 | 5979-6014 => -0.27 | 12.4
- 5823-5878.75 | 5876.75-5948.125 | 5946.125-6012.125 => 4.24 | 12.7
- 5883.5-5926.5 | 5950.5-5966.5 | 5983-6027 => -0.98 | 12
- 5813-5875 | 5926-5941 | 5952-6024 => 0.16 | 12.6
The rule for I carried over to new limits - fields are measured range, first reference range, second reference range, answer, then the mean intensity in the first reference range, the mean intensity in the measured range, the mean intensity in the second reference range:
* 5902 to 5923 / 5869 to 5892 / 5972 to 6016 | -0.8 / 11.6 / 12.3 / 12.5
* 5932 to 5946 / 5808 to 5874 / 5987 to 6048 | 0.0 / 12.8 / 12.5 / 12.3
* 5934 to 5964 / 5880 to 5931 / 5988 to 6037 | -1.7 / 11.7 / 12.6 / 12.3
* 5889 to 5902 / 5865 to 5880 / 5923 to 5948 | 1.6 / 12.3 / 10.8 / 12.4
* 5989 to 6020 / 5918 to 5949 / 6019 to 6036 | -0.2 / 12.4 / 12.3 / 12.2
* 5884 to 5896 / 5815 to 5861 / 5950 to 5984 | 2.3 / 13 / 10.4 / 12.7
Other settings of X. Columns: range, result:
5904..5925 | 12.41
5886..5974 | 12.84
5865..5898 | 12.44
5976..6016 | 12.73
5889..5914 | 12.38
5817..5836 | 13.91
